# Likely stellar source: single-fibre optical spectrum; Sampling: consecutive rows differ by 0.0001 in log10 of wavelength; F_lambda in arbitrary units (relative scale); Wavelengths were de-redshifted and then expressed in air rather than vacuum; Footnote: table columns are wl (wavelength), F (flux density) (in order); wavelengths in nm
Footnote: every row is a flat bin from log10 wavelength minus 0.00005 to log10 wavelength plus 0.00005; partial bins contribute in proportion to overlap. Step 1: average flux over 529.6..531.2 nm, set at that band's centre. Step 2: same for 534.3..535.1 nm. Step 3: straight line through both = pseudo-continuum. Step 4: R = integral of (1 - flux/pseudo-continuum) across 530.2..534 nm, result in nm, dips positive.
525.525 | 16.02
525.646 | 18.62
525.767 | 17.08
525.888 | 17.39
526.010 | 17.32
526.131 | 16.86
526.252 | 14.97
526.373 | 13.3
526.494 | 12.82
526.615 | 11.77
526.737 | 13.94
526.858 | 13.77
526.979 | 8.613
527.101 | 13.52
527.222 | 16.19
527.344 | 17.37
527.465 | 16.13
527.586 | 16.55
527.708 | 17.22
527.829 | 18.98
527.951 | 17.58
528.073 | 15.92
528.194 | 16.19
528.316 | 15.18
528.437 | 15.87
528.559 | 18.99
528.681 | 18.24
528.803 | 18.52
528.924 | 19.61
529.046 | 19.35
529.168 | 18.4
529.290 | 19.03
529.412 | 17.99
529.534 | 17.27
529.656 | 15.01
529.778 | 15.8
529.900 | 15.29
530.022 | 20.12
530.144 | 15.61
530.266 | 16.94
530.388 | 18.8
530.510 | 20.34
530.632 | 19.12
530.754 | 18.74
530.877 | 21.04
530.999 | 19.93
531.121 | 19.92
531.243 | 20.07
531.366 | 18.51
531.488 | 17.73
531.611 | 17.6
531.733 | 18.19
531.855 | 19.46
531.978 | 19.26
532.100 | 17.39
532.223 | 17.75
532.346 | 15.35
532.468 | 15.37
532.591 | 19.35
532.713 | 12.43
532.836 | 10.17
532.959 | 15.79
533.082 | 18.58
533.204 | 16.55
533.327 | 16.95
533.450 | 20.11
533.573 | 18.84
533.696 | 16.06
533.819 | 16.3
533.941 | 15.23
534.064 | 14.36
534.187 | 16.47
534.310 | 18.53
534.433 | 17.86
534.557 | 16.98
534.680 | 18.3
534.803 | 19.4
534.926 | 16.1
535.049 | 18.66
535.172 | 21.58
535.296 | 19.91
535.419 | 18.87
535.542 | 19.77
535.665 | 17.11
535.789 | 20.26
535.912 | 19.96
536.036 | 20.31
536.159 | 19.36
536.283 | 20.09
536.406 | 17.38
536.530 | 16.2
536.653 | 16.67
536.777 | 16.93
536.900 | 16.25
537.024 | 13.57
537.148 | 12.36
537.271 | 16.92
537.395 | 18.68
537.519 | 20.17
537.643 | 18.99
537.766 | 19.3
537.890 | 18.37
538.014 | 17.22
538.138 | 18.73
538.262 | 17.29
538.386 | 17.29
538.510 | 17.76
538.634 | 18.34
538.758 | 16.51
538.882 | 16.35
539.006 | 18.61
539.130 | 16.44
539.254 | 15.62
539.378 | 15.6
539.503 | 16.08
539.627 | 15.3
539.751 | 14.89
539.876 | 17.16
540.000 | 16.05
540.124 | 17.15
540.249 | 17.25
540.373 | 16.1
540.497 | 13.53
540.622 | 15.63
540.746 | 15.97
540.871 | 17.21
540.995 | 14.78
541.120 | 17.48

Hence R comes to 0.10 nm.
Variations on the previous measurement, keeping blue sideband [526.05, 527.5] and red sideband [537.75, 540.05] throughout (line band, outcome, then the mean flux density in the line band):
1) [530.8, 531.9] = -0.287 nm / 19.2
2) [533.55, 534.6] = -0.055 nm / 16.7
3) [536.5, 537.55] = 0.013 nm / 16.3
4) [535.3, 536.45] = -0.216 nm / 19.3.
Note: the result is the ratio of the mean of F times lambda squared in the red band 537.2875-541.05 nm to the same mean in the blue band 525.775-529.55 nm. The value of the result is 1.1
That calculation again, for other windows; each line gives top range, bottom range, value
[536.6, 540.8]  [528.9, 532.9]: 0.97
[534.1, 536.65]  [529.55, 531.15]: 1.04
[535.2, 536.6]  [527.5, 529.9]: 1.13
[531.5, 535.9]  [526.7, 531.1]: 1.04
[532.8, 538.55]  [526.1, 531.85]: 1.06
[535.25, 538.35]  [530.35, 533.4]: 1.03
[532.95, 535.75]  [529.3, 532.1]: 0.99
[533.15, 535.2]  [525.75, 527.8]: 1.20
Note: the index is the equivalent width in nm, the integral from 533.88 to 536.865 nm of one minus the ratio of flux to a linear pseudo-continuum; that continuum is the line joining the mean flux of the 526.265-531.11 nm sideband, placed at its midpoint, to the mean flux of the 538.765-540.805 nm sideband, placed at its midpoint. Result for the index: -0.32 nm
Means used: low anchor 16.8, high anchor 16.1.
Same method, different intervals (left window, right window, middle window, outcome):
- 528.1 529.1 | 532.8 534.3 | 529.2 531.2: -0.11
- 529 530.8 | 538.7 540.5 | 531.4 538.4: -0.22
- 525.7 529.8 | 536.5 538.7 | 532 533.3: 0.06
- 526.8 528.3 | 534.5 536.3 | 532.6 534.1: 0.17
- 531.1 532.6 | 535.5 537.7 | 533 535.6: 0.01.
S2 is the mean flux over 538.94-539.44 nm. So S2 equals 16.6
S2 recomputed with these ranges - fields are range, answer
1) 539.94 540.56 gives 16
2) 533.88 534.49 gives 16.5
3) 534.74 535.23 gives 18.9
